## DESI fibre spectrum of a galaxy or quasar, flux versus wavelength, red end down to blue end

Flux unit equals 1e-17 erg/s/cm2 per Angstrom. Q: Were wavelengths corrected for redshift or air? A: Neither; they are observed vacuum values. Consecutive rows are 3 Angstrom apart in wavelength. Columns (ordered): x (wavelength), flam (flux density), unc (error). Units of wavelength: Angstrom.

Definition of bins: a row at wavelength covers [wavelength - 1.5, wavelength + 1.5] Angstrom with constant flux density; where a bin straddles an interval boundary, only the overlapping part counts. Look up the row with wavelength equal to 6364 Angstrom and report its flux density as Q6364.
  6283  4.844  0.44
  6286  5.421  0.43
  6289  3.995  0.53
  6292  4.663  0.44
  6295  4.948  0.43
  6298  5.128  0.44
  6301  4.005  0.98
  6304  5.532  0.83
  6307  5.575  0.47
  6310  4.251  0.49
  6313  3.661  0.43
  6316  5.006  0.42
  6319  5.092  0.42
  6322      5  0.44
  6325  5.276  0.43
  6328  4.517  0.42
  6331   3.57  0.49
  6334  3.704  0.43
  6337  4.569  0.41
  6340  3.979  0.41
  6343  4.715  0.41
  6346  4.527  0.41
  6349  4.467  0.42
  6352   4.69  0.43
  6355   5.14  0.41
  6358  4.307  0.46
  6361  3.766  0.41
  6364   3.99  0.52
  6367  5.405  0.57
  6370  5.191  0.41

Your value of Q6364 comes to 3.99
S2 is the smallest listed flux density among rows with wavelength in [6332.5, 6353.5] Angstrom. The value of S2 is 3.704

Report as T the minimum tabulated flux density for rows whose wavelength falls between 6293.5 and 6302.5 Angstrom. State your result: 4.005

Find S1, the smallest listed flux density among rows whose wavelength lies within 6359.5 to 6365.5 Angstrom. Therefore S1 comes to 3.766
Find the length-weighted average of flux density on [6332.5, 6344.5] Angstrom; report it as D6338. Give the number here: 4.24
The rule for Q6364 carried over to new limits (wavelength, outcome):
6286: 5.421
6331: 3.57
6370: 5.191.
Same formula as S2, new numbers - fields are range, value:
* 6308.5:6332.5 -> 3.57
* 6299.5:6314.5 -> 3.661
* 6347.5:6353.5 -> 4.467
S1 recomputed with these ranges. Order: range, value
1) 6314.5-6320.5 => 5.006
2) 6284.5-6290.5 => 3.995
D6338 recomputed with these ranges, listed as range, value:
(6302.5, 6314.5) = 4.75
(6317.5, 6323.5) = 5.05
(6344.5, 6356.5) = 4.71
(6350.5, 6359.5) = 4.71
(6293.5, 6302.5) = 4.69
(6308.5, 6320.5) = 4.5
